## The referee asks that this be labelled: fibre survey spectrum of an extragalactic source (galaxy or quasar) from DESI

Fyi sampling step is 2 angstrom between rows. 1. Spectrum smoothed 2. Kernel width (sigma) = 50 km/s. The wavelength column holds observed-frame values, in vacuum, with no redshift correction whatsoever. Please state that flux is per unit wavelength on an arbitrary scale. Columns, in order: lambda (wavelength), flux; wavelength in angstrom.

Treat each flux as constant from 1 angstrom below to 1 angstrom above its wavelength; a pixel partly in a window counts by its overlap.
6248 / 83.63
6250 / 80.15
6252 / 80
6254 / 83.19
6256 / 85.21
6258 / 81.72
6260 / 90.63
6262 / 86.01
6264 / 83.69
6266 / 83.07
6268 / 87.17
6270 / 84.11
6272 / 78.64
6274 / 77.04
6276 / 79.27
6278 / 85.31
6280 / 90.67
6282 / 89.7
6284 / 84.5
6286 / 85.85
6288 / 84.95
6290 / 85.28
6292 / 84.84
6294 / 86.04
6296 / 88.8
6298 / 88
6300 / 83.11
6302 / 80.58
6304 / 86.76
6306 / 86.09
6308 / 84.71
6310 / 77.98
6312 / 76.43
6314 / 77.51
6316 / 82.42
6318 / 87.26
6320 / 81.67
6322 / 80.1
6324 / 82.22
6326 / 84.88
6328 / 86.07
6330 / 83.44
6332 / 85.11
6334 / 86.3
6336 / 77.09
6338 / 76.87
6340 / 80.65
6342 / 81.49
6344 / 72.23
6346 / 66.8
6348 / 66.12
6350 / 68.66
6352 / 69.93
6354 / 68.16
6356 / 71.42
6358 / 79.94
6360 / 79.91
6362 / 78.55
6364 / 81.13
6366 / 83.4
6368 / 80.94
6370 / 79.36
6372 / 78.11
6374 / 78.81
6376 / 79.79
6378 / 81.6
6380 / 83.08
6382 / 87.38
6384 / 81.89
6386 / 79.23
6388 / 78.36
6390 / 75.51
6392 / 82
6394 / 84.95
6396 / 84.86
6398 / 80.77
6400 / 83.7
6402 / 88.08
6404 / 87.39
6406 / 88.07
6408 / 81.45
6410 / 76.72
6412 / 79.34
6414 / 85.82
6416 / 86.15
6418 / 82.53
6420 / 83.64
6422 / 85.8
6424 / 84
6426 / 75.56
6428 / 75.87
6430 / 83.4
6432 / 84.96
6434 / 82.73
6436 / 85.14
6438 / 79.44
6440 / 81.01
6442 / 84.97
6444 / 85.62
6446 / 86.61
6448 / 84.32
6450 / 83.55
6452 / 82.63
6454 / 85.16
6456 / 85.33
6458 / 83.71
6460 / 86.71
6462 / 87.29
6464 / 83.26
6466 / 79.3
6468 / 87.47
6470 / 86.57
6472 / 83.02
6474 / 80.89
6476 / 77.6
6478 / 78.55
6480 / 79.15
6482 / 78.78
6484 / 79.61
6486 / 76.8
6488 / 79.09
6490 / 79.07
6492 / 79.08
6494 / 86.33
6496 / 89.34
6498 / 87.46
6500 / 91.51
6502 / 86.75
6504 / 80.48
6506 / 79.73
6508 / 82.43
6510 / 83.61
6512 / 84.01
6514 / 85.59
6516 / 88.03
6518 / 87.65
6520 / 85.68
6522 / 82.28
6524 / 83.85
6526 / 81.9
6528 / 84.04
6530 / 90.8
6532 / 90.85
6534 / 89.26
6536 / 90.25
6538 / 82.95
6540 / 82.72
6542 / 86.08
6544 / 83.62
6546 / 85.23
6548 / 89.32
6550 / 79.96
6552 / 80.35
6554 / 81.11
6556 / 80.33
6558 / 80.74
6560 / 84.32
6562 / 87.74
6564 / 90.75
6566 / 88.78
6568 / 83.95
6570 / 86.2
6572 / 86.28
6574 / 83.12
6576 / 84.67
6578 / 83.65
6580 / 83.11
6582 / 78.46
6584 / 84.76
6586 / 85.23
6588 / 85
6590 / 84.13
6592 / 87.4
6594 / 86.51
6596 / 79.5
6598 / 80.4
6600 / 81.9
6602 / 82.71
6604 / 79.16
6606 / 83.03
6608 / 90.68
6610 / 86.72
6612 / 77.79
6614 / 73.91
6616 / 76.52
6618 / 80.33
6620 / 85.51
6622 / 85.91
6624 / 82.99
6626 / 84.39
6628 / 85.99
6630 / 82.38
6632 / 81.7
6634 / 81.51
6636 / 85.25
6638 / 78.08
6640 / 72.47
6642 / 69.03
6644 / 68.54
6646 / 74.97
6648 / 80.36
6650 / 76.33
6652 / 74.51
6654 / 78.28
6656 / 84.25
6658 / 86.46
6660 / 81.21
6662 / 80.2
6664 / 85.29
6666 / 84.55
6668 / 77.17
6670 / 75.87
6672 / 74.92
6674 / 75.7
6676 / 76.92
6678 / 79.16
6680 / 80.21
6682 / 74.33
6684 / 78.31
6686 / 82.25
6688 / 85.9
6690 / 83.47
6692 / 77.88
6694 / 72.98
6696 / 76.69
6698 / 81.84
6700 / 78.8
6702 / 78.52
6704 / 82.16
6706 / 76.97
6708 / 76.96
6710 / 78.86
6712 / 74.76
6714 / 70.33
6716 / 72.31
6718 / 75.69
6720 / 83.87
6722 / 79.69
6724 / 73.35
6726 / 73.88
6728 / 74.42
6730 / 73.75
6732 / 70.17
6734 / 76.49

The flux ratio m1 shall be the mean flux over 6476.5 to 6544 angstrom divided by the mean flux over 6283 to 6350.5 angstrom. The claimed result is 1.0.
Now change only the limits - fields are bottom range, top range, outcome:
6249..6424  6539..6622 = 1.02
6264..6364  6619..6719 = 0.97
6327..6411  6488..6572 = 1.07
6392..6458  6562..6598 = 1.02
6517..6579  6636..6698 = 0.92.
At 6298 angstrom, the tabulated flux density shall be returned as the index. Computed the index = 88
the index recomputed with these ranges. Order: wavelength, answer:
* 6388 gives 78.36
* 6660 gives 81.21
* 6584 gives 84.76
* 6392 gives 82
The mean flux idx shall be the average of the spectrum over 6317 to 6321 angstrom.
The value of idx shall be 84.5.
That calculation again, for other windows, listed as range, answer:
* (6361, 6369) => 81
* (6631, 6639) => 81.6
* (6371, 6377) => 78.9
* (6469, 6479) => 81.3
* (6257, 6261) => 86.2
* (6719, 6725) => 79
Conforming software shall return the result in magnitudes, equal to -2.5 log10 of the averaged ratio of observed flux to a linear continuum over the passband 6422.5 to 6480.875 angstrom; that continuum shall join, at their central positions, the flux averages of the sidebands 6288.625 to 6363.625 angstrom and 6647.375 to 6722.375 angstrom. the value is -0.04 mag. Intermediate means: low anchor 80.1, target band 82.9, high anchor 78.8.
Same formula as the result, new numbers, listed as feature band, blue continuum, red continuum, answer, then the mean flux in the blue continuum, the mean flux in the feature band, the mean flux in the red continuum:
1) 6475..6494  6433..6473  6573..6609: 0.07 mag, 84.2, 79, 83.5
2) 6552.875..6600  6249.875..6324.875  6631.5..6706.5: -0.05 mag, 83.7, 84.1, 78.8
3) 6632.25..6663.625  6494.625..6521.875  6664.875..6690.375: 0.03 mag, 85.5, 78.3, 79.1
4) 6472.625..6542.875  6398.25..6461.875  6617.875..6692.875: -0.02 mag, 83.5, 83.8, 79.8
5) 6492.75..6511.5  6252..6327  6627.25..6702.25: -0.05 mag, 83.9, 85.2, 79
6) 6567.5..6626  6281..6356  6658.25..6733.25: -0.06 mag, 80.9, 83.1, 77.9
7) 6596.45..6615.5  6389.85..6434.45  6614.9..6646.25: -0.02 mag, 82.9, 81.6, 79.8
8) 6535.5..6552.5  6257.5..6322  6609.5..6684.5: -0.05 mag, 84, 84.5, 79.4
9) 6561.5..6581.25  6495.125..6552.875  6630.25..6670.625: -0.04 mag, 85.4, 85.7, 78.9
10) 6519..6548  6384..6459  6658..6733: -0.06 mag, 82.9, 85.8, 77.9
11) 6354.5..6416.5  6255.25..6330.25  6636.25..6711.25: 0.02 mag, 84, 81.4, 78.4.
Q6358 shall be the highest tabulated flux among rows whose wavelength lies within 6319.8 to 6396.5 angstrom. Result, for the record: 87.38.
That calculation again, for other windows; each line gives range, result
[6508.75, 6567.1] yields 90.85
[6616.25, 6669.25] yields 86.46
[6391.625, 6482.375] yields 88.08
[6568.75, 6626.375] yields 90.68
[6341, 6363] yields 81.49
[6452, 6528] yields 91.51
